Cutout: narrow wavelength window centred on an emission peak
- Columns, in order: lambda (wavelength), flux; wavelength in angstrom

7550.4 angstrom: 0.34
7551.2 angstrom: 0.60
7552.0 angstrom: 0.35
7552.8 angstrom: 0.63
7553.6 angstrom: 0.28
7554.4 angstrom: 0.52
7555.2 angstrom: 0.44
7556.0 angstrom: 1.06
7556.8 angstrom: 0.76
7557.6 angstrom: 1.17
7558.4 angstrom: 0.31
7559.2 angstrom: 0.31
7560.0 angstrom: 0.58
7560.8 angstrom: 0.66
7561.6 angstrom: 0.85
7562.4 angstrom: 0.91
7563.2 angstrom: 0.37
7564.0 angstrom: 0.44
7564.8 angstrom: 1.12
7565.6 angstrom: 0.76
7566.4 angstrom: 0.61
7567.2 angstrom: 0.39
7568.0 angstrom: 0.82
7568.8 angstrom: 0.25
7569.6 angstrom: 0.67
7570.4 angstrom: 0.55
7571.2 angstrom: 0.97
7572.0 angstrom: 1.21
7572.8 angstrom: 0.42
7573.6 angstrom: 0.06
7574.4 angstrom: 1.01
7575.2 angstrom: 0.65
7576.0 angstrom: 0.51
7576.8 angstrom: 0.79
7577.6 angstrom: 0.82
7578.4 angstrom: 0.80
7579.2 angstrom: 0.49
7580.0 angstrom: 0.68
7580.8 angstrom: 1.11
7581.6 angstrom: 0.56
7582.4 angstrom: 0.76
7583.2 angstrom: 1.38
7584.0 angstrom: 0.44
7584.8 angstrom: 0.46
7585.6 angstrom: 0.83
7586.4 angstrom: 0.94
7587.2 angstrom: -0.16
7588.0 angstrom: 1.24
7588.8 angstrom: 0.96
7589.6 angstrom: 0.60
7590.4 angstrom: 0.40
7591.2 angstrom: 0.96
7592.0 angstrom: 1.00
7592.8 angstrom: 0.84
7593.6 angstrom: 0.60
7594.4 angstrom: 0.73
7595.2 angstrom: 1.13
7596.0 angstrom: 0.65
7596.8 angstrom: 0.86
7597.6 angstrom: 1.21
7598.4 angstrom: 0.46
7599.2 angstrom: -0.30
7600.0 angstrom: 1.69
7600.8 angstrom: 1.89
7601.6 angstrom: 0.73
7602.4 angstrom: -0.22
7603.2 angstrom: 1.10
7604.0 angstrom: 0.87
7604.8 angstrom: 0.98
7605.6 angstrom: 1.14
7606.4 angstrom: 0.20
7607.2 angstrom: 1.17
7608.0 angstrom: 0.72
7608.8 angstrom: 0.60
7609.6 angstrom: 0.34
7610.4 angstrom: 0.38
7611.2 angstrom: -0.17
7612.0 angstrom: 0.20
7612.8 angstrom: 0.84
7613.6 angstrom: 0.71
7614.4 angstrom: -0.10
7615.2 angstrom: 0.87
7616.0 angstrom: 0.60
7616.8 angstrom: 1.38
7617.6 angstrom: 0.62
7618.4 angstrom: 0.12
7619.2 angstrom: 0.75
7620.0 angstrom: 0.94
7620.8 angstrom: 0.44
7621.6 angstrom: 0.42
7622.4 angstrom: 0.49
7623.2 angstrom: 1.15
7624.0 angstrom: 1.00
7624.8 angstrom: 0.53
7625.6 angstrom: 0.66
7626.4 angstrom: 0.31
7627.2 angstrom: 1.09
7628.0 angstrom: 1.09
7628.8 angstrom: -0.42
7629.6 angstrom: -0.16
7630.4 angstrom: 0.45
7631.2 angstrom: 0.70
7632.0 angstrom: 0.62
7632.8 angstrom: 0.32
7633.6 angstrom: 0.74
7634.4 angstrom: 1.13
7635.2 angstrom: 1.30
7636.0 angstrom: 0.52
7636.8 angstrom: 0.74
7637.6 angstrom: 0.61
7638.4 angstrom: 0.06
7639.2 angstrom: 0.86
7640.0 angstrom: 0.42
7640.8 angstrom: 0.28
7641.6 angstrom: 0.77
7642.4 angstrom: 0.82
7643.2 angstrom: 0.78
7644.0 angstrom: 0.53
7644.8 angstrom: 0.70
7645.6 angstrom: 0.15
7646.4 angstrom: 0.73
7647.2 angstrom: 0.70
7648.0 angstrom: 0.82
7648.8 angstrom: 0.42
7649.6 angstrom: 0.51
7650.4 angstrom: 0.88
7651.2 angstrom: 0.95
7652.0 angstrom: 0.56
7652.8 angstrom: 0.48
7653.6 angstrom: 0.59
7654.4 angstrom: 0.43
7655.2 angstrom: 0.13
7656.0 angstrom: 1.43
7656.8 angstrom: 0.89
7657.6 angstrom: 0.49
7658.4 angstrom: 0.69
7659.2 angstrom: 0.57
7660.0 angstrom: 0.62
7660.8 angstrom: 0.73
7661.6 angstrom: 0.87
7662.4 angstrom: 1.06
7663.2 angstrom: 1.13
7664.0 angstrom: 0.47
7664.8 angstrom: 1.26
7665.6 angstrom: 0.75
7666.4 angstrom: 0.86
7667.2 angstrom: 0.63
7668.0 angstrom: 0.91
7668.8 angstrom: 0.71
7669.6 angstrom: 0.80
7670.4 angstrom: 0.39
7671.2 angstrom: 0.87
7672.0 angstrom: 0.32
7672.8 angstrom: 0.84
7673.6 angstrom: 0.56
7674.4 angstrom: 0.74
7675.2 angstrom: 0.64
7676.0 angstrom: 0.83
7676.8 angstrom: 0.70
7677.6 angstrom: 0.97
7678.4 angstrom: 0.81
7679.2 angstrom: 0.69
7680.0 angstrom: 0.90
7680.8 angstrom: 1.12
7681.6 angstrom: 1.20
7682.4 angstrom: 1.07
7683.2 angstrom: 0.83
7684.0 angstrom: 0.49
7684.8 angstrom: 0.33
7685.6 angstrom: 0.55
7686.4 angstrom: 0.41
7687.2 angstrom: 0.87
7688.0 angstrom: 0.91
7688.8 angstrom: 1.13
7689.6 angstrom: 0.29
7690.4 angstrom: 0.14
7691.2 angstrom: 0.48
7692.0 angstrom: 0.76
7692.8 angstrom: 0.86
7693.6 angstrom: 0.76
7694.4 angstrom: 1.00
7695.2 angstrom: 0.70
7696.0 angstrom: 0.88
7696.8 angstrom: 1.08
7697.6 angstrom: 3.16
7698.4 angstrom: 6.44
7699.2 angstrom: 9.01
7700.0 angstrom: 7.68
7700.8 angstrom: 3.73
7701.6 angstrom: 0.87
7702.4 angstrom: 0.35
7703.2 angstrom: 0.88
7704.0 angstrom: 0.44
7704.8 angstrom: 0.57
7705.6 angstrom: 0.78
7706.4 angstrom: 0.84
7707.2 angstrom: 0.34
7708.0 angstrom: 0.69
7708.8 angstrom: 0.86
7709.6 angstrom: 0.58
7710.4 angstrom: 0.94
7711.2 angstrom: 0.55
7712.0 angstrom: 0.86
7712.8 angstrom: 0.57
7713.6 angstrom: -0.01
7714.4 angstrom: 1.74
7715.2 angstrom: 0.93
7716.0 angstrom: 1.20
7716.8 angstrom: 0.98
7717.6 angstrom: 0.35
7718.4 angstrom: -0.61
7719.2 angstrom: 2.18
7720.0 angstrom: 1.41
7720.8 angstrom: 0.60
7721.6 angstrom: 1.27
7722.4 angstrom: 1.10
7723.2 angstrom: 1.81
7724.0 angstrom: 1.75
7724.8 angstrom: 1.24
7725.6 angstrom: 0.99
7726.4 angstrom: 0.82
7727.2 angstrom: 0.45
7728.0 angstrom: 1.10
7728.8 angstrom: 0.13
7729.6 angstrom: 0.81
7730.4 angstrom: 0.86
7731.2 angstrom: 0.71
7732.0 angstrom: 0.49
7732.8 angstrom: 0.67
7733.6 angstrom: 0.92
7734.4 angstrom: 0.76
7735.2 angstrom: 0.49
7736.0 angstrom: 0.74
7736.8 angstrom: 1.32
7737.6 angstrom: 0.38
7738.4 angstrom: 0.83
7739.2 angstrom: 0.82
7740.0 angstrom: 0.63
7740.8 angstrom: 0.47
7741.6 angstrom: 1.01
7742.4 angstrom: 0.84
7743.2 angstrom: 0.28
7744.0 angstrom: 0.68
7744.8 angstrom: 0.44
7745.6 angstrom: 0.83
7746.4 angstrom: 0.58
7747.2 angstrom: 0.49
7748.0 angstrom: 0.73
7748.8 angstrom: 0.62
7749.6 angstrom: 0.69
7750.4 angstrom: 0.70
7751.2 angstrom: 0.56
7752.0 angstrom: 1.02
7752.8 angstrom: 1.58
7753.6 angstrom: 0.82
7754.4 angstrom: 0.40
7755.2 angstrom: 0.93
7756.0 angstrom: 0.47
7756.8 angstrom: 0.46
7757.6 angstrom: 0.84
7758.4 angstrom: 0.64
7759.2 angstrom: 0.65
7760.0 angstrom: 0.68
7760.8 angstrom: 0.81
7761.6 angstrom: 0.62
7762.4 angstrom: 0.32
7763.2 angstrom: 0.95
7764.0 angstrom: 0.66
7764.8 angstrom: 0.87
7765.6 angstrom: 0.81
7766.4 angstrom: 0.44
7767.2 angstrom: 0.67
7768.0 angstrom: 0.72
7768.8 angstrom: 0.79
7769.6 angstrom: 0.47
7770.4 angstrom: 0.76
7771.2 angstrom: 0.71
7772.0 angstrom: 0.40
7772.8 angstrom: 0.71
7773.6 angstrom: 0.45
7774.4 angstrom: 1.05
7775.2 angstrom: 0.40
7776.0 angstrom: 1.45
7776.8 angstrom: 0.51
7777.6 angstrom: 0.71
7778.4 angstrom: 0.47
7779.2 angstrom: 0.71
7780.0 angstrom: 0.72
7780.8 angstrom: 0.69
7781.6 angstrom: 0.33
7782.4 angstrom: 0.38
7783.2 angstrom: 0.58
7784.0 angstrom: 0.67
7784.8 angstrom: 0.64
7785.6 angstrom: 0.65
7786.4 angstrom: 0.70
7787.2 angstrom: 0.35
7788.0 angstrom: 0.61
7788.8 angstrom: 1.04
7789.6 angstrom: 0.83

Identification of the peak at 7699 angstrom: H-alpha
